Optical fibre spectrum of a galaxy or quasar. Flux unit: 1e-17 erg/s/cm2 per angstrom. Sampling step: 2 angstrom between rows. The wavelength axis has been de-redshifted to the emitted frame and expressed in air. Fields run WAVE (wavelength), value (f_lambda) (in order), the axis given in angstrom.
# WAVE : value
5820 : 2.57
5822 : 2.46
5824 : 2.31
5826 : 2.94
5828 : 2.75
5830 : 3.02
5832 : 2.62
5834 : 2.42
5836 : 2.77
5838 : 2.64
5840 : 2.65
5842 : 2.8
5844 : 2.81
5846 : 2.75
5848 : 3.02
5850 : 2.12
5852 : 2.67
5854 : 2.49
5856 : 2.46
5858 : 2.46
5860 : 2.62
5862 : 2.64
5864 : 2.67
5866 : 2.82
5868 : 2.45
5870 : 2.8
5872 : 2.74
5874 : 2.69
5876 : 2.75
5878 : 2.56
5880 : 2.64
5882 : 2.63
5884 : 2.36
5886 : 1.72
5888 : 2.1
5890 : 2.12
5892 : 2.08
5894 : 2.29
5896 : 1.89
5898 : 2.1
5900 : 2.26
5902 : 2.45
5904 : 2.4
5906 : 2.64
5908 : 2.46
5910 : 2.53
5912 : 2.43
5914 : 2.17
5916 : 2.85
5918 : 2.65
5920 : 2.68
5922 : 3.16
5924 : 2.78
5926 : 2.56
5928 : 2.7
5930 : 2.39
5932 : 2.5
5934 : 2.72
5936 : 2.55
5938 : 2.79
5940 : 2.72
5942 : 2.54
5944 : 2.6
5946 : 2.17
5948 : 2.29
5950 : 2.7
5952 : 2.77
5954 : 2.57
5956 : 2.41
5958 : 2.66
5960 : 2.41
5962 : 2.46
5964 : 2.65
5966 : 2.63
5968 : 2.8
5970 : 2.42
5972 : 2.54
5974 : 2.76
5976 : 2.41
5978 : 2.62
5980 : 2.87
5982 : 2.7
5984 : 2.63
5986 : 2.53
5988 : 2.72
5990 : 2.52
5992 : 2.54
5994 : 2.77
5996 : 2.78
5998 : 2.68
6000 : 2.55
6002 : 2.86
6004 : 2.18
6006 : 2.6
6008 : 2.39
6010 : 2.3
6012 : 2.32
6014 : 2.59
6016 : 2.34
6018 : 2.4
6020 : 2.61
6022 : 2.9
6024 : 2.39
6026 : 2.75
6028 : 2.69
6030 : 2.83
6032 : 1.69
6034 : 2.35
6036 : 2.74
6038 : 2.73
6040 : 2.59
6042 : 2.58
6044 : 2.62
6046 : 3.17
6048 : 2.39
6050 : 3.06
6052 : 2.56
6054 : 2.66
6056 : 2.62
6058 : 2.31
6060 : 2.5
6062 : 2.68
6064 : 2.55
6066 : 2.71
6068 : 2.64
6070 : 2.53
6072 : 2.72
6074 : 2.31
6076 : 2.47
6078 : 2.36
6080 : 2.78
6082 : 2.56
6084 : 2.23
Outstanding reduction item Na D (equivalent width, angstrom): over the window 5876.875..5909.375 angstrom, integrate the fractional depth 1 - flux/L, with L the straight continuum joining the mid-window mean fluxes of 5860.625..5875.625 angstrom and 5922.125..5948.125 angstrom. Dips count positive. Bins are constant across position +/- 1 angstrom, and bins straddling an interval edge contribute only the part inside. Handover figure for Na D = 4.3 angstrom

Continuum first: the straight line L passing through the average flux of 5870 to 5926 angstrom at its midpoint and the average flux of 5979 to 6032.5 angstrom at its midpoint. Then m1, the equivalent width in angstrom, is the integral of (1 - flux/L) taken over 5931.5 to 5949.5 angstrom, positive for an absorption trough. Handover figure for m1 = -0.34 angstrom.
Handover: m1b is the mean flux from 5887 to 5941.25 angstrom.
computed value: 2.48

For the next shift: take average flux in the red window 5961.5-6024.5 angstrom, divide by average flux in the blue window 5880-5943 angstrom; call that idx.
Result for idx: 1.0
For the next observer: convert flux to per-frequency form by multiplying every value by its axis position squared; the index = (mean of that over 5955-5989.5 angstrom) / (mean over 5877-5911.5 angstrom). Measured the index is 1.2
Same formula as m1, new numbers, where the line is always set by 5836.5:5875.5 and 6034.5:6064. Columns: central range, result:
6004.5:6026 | 1.30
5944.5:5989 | 1.19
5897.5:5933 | 1.40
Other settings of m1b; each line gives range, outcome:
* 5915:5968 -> 2.62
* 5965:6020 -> 2.57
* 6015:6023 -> 2.56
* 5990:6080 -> 2.57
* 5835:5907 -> 2.5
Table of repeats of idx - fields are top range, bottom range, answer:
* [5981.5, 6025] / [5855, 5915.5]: 1.05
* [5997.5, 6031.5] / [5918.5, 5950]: 0.97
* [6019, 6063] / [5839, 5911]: 1.05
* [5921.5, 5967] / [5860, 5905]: 1.07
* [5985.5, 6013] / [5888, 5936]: 1.04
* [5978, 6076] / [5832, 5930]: 1.02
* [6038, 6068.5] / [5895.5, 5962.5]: 1.04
